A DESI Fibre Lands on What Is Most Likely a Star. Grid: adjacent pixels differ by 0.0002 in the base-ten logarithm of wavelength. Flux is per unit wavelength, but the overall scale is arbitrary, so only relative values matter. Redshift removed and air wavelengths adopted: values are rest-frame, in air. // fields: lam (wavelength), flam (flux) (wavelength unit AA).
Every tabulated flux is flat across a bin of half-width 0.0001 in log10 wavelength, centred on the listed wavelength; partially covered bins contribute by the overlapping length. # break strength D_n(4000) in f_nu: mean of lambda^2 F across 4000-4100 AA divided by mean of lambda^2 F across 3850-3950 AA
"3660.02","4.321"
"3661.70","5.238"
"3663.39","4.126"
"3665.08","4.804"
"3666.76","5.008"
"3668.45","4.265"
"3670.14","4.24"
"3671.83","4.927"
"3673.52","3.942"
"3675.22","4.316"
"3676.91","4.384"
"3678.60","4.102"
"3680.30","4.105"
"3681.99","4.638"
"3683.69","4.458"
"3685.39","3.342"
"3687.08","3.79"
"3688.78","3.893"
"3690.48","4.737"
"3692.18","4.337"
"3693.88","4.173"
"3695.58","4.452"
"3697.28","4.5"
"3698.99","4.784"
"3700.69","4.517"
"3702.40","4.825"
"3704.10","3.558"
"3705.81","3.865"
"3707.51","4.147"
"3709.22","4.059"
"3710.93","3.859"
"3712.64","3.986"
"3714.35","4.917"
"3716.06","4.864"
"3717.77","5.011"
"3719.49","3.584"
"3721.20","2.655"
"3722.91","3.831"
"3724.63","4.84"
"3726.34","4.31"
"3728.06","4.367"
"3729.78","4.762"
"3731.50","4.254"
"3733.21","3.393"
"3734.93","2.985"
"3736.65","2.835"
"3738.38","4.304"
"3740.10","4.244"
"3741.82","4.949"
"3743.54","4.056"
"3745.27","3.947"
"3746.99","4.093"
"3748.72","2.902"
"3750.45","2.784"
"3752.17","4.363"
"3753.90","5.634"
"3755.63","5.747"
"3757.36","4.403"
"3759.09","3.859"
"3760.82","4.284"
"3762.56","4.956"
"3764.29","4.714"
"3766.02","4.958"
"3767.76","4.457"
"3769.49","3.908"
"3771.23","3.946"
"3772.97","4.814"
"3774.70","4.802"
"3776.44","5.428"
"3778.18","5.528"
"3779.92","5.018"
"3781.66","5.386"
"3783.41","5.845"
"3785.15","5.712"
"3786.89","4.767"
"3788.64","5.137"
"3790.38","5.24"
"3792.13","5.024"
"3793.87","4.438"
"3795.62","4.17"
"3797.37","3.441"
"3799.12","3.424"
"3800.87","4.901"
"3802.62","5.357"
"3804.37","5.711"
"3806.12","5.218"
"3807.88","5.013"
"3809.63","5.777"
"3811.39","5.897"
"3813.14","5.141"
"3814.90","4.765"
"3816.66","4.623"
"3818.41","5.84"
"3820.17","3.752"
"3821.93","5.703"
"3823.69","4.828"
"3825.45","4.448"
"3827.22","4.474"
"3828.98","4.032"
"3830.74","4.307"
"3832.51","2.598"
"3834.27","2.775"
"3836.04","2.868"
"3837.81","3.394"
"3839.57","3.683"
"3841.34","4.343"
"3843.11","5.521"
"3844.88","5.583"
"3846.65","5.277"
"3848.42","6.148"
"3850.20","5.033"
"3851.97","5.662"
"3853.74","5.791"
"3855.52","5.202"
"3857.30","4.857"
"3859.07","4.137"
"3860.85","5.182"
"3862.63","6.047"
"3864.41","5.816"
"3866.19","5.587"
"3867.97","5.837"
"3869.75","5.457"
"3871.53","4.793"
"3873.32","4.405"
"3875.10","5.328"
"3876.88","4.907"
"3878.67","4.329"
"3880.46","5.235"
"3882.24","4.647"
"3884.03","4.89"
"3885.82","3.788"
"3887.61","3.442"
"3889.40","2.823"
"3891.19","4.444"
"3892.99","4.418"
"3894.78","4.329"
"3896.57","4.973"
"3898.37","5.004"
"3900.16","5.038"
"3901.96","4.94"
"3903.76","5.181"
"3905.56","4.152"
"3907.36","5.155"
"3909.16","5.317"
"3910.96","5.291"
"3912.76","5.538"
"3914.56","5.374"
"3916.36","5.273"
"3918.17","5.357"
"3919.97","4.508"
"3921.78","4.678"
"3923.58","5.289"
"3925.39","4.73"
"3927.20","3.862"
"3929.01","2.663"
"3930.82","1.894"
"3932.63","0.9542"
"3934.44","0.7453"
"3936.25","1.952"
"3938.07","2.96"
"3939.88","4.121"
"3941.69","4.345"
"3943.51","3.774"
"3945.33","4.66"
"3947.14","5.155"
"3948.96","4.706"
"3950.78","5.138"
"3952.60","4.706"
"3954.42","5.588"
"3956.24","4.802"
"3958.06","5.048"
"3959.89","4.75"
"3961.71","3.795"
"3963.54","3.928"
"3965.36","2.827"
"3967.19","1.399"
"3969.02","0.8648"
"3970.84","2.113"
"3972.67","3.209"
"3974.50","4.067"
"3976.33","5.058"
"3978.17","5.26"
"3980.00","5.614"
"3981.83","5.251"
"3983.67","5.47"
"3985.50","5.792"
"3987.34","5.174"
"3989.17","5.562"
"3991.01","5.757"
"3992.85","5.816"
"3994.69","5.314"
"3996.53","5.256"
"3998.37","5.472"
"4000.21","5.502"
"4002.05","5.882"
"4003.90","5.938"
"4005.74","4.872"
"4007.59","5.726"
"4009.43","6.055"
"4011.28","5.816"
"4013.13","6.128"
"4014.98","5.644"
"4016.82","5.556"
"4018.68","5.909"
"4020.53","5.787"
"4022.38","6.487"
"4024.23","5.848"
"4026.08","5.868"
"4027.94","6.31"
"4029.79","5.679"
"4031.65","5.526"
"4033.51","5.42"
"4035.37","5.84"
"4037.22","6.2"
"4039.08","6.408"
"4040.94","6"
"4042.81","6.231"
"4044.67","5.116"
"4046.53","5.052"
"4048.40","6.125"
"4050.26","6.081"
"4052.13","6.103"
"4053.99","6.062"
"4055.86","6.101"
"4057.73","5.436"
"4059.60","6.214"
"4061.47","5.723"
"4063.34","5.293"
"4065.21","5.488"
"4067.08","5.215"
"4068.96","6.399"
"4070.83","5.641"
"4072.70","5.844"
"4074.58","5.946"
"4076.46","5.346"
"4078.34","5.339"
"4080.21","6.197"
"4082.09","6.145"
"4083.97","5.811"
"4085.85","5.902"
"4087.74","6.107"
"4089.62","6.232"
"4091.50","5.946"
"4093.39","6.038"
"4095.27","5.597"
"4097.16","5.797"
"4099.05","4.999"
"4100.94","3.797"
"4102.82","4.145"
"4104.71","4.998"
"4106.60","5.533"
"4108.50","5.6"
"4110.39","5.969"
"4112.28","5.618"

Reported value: 1.39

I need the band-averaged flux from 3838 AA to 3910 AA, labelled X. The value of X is 4.9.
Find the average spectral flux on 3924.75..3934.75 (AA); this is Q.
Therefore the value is 2.52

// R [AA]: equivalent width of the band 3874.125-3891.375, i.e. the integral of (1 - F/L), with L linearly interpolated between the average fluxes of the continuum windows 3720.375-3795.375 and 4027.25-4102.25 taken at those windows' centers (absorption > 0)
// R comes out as 2.10 AA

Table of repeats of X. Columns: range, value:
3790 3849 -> 4.63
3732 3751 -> 3.71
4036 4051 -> 5.9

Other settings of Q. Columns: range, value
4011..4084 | 5.83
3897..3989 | 4.26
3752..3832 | 4.85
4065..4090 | 5.83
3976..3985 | 5.37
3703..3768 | 4.18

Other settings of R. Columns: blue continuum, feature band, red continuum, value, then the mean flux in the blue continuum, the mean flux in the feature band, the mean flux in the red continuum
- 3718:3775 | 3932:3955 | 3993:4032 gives 6.84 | 4.18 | 3.76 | 5.75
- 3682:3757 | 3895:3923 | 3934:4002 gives -4.47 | 4.17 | 5.04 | 4.4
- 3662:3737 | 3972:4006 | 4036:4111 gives 0.43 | 4.21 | 5.3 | 5.7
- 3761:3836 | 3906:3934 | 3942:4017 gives 2.78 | 4.74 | 4.33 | 4.83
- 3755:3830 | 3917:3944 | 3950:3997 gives 6.64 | 4.85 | 3.47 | 4.51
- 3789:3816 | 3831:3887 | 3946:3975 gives -3.33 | 4.9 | 4.8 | 3.88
